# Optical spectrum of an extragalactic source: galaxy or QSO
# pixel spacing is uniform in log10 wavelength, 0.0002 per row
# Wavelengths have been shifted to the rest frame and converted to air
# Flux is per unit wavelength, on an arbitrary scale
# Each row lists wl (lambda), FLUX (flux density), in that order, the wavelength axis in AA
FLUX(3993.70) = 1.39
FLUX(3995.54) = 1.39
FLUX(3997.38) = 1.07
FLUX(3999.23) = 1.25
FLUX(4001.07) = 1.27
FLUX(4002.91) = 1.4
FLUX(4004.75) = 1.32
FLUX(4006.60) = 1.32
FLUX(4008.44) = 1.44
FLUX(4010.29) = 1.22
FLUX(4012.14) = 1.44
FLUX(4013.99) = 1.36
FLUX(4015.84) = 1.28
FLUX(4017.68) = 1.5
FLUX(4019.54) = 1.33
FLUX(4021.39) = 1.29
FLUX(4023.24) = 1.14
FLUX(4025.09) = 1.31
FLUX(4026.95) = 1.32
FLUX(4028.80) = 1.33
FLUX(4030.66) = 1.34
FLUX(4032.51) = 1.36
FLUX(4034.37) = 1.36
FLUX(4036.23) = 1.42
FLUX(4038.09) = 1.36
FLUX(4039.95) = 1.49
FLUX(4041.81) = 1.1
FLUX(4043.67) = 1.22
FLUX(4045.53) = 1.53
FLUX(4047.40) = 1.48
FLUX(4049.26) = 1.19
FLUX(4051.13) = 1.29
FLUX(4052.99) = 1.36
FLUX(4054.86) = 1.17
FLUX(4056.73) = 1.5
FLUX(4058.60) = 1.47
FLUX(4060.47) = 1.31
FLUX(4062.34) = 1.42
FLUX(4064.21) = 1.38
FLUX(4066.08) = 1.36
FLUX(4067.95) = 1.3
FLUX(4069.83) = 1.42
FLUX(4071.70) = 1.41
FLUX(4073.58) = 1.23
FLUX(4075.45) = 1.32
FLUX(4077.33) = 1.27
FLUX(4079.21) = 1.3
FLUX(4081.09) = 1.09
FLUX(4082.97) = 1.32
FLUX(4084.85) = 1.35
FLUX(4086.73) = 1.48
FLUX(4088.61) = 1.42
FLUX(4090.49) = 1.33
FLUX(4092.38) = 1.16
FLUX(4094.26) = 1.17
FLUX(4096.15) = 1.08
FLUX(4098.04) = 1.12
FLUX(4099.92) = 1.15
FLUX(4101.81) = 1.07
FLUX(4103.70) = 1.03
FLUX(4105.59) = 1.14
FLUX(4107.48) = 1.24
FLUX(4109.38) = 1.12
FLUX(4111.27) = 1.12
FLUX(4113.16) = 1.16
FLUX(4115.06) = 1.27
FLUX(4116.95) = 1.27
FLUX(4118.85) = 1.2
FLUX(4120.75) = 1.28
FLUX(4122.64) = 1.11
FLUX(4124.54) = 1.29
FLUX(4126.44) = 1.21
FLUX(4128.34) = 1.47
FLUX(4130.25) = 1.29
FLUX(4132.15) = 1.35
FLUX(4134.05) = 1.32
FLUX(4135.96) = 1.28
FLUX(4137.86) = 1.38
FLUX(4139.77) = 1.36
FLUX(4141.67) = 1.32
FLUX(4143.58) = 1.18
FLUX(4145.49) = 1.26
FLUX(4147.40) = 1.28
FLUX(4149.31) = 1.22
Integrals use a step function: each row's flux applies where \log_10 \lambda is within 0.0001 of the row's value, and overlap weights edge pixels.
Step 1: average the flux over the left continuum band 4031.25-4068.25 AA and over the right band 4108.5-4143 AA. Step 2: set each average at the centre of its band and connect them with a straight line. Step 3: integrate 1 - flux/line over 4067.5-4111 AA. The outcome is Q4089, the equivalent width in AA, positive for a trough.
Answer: 2.4 AA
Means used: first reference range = 1.35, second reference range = 1.27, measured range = 1.24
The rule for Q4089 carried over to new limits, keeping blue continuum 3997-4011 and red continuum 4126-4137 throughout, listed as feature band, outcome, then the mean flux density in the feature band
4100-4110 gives 1.5 AA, 1.12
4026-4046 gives -0.6 AA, 1.34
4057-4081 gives -0.6 AA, 1.34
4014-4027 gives -0.1 AA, 1.31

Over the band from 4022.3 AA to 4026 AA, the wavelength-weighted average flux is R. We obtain 1.23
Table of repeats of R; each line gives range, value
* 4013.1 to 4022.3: 1.35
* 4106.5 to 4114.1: 1.16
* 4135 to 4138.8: 1.33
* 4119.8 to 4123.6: 1.2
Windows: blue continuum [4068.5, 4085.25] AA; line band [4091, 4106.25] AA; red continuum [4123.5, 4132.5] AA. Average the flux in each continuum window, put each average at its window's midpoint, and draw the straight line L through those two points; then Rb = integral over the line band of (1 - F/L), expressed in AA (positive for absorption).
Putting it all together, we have 2.2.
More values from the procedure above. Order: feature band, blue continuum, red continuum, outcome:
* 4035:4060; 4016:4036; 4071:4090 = -0.50 AA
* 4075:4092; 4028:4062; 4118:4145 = 0.10 AA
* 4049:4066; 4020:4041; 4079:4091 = -0.22 AA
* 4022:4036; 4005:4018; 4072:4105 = 0.15 AA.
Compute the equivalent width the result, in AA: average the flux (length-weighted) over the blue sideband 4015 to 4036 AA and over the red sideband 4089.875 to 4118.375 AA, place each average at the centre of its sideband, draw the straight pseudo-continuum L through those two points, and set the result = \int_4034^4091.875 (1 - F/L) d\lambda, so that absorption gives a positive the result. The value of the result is -4.4 AA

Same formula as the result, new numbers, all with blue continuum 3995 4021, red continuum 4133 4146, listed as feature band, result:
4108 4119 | 1.0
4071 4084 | 0.4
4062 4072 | -0.5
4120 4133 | 0.2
